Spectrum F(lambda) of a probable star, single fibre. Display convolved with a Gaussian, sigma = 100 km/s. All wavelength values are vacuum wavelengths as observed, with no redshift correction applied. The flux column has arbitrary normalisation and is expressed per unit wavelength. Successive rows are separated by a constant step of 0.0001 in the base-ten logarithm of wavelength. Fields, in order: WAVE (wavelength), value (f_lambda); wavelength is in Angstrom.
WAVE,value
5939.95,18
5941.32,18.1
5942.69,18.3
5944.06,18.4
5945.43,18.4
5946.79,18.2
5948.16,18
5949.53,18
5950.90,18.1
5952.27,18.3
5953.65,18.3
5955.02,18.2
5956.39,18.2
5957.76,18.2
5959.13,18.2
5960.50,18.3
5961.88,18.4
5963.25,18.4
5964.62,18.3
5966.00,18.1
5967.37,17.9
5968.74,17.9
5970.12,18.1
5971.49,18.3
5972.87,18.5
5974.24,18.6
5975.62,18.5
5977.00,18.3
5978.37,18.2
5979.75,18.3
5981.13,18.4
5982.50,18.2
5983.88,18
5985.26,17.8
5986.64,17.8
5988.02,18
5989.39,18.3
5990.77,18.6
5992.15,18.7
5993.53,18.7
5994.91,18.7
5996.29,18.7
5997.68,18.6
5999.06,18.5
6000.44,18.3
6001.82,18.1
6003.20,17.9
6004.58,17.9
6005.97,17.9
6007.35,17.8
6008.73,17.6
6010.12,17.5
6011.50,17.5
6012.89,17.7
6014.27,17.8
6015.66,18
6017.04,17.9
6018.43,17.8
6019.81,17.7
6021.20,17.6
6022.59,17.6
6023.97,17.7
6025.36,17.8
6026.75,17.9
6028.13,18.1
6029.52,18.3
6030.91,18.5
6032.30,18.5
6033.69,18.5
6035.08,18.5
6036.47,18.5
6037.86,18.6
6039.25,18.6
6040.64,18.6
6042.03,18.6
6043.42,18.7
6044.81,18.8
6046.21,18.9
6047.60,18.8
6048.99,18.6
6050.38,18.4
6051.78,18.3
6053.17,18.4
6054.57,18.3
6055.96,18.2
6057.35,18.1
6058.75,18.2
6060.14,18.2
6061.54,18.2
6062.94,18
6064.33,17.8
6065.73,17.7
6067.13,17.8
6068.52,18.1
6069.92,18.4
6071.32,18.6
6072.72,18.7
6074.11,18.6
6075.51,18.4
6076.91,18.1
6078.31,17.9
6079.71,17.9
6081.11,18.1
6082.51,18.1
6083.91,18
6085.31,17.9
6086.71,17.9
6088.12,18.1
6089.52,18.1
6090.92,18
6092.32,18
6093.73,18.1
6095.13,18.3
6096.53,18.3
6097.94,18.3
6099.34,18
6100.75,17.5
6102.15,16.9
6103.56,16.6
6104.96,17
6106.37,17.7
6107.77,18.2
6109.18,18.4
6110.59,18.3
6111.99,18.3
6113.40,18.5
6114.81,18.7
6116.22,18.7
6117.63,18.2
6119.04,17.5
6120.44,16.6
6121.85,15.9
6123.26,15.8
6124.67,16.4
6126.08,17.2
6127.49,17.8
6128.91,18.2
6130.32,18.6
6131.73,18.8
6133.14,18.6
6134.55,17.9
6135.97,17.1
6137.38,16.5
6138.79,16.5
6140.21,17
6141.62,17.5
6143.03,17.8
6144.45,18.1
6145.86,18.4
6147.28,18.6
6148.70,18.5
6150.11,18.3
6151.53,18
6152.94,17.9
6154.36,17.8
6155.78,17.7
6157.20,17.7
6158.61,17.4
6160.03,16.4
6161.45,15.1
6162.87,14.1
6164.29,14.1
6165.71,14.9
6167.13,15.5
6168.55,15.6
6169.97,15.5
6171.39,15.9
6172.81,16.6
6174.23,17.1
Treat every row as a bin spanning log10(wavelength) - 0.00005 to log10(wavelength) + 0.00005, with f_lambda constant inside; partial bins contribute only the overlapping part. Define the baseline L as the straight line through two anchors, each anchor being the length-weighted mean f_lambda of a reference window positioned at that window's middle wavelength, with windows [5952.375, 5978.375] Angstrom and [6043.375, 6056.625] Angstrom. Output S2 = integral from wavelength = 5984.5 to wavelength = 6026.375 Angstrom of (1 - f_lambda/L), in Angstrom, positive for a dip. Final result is 0.8 Angstrom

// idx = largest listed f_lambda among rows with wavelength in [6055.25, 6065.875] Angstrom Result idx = 18.2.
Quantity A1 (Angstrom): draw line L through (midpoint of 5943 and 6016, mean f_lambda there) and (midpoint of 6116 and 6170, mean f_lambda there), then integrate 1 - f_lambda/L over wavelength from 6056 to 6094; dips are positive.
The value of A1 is -1.2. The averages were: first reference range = 18.2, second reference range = 17.1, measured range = 18.1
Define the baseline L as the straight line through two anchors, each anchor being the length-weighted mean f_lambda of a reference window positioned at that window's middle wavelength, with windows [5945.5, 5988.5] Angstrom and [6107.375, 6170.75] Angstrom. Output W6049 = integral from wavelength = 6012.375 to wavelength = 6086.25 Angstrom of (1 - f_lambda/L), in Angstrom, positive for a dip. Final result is -1.8 Angstrom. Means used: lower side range 18.2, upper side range 17.3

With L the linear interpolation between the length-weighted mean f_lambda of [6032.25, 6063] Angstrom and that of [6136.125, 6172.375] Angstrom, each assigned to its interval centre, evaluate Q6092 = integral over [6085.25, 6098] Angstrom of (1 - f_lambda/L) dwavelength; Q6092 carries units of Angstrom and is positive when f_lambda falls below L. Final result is -0.2 Angstrom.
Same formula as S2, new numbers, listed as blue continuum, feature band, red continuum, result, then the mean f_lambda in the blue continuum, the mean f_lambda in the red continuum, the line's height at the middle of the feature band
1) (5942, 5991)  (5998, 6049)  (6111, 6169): -0.7 Angstrom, 18.2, 17.3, 17.9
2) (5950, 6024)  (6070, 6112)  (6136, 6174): -1.7 Angstrom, 18.1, 16.8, 17.3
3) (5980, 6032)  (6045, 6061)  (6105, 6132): -0.4 Angstrom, 18.1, 17.7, 17.9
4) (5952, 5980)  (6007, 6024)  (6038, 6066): 0.6 Angstrom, 18.3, 18.4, 18.3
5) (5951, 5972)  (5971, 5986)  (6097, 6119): -0.1 Angstrom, 18.2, 17.9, 18.2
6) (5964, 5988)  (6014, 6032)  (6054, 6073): 0.2 Angstrom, 18.2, 18.2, 18.2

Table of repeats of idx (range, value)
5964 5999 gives 18.7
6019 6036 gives 18.5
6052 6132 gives 18.8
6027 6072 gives 18.9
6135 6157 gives 18.6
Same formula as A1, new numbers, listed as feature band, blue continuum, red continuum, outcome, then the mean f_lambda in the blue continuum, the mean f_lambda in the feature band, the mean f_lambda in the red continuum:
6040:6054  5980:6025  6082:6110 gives -0.5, 18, 18.6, 17.9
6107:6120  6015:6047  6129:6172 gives -0.6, 18.3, 18.3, 17.1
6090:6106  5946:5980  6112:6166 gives -0.1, 18.2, 17.7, 17.4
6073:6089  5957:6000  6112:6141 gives -0.3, 18.3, 18.1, 17.5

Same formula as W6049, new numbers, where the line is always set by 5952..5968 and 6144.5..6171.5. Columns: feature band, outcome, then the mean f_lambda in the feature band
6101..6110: -0.2 Angstrom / 17.5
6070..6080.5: -0.6 Angstrom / 18.3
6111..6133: -0.9 Angstrom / 17.7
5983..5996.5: -0.2 Angstrom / 18.3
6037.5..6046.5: -0.5 Angstrom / 18.7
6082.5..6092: -0.4 Angstrom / 18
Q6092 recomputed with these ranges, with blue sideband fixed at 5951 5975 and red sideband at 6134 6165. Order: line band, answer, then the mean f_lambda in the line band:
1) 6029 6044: -0.6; 18.5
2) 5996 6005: -0.1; 18.3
